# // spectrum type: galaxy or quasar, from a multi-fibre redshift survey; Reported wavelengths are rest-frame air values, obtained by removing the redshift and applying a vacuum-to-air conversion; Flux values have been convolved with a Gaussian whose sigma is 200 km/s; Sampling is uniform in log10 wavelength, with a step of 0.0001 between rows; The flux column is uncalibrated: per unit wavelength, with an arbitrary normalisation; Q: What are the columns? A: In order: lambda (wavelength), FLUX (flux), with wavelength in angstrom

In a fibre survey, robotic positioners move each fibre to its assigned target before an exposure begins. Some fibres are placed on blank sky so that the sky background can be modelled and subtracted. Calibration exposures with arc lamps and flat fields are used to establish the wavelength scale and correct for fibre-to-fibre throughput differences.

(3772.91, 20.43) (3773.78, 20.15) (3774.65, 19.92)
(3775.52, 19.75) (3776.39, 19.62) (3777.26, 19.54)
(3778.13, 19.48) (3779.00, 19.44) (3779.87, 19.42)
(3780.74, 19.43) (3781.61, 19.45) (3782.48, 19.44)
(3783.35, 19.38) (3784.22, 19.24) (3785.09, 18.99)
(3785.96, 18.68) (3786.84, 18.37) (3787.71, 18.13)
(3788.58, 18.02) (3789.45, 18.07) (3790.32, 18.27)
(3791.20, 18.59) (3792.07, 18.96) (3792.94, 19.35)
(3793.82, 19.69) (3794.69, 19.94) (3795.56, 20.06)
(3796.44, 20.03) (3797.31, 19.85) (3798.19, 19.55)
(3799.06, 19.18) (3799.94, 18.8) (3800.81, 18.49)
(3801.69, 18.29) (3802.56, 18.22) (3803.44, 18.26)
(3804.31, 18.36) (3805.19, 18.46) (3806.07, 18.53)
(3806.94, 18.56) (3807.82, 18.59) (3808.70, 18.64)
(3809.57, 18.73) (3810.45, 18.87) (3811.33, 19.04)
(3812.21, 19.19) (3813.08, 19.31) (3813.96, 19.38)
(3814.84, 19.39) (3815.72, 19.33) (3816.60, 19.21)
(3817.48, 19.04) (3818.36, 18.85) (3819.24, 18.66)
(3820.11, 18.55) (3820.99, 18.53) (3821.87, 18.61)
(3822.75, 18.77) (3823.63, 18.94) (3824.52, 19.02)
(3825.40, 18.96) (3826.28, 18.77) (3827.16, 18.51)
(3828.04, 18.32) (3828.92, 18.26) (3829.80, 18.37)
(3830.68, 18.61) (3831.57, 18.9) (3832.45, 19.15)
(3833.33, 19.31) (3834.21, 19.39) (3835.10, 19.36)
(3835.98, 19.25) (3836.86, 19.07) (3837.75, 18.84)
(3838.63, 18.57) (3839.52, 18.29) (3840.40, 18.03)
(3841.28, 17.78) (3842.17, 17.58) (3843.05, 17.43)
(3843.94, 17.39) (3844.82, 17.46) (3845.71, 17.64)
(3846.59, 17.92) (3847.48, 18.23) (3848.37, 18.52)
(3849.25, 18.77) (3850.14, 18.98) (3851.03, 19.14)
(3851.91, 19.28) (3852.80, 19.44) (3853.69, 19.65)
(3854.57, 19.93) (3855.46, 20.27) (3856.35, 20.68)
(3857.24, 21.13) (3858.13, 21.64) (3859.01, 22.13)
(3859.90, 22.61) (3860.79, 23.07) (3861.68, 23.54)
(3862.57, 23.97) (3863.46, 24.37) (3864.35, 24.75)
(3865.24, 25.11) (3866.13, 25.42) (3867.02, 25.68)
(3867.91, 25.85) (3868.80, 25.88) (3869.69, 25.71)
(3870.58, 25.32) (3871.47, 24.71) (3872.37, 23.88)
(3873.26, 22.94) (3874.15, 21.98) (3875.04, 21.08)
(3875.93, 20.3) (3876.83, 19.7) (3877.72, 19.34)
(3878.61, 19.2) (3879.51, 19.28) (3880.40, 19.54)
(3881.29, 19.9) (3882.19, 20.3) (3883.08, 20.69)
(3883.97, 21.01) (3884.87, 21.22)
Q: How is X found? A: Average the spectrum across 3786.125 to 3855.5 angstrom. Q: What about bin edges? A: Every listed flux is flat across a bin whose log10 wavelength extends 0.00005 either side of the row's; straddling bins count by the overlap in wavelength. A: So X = 18.8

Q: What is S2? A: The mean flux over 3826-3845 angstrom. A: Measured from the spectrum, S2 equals 18.5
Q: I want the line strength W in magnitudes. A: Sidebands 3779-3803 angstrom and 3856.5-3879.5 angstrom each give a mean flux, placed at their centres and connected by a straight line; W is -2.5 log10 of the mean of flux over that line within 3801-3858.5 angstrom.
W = 0.121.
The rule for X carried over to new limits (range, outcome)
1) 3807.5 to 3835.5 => 18.9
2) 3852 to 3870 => 22.9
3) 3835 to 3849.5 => 18.2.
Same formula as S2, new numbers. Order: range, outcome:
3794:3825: 19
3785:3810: 18.8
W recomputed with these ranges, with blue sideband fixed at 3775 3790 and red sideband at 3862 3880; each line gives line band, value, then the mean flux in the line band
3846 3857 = 0.160 mag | 19.2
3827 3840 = 0.143 mag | 18.8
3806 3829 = 0.102 mag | 18.9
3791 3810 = 0.053 mag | 19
